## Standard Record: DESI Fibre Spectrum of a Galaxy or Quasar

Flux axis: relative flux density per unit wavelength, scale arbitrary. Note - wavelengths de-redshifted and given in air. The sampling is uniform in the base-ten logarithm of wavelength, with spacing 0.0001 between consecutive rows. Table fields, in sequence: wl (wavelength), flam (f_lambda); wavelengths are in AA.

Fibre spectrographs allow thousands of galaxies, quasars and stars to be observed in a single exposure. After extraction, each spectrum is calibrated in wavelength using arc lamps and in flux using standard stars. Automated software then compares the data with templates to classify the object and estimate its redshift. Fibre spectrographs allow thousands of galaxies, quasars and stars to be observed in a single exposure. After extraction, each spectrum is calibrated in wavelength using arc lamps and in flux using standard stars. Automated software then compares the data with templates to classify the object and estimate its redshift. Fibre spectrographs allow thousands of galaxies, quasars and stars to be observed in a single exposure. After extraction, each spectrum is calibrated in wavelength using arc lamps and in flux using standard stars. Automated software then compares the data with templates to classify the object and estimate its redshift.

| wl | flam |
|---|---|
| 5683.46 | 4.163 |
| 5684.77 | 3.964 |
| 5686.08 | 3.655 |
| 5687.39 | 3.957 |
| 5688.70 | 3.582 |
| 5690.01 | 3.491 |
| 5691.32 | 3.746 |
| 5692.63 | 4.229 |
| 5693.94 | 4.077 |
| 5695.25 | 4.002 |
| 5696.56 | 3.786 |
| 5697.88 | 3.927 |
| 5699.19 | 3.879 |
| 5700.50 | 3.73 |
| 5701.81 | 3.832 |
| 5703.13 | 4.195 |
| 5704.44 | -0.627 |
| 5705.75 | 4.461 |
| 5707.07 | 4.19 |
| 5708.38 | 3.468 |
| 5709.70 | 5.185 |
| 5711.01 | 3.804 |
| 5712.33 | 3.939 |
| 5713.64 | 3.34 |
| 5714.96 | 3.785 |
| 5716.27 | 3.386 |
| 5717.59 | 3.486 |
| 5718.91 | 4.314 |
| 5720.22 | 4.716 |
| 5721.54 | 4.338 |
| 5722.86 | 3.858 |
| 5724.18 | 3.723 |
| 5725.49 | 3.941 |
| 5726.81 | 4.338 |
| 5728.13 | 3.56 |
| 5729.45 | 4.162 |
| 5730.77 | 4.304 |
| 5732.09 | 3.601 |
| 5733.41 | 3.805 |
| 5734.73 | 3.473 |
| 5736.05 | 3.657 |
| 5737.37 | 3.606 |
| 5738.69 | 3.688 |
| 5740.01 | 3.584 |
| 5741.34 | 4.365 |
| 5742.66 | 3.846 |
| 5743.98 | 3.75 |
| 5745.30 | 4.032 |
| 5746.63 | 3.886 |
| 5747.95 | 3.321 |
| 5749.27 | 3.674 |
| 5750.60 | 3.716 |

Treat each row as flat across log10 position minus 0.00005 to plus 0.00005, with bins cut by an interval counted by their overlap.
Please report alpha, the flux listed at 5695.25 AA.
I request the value 4.002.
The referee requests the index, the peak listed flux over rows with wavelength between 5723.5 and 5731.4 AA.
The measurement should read 4.338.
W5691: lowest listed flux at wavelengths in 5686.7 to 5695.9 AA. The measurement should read 3.491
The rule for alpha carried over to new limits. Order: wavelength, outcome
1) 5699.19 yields 3.879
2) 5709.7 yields 5.185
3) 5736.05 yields 3.657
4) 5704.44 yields -0.627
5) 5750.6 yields 3.716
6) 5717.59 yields 3.486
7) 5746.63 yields 3.886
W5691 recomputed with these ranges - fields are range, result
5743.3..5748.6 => 3.321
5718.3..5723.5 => 3.858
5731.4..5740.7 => 3.473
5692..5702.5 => 3.73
